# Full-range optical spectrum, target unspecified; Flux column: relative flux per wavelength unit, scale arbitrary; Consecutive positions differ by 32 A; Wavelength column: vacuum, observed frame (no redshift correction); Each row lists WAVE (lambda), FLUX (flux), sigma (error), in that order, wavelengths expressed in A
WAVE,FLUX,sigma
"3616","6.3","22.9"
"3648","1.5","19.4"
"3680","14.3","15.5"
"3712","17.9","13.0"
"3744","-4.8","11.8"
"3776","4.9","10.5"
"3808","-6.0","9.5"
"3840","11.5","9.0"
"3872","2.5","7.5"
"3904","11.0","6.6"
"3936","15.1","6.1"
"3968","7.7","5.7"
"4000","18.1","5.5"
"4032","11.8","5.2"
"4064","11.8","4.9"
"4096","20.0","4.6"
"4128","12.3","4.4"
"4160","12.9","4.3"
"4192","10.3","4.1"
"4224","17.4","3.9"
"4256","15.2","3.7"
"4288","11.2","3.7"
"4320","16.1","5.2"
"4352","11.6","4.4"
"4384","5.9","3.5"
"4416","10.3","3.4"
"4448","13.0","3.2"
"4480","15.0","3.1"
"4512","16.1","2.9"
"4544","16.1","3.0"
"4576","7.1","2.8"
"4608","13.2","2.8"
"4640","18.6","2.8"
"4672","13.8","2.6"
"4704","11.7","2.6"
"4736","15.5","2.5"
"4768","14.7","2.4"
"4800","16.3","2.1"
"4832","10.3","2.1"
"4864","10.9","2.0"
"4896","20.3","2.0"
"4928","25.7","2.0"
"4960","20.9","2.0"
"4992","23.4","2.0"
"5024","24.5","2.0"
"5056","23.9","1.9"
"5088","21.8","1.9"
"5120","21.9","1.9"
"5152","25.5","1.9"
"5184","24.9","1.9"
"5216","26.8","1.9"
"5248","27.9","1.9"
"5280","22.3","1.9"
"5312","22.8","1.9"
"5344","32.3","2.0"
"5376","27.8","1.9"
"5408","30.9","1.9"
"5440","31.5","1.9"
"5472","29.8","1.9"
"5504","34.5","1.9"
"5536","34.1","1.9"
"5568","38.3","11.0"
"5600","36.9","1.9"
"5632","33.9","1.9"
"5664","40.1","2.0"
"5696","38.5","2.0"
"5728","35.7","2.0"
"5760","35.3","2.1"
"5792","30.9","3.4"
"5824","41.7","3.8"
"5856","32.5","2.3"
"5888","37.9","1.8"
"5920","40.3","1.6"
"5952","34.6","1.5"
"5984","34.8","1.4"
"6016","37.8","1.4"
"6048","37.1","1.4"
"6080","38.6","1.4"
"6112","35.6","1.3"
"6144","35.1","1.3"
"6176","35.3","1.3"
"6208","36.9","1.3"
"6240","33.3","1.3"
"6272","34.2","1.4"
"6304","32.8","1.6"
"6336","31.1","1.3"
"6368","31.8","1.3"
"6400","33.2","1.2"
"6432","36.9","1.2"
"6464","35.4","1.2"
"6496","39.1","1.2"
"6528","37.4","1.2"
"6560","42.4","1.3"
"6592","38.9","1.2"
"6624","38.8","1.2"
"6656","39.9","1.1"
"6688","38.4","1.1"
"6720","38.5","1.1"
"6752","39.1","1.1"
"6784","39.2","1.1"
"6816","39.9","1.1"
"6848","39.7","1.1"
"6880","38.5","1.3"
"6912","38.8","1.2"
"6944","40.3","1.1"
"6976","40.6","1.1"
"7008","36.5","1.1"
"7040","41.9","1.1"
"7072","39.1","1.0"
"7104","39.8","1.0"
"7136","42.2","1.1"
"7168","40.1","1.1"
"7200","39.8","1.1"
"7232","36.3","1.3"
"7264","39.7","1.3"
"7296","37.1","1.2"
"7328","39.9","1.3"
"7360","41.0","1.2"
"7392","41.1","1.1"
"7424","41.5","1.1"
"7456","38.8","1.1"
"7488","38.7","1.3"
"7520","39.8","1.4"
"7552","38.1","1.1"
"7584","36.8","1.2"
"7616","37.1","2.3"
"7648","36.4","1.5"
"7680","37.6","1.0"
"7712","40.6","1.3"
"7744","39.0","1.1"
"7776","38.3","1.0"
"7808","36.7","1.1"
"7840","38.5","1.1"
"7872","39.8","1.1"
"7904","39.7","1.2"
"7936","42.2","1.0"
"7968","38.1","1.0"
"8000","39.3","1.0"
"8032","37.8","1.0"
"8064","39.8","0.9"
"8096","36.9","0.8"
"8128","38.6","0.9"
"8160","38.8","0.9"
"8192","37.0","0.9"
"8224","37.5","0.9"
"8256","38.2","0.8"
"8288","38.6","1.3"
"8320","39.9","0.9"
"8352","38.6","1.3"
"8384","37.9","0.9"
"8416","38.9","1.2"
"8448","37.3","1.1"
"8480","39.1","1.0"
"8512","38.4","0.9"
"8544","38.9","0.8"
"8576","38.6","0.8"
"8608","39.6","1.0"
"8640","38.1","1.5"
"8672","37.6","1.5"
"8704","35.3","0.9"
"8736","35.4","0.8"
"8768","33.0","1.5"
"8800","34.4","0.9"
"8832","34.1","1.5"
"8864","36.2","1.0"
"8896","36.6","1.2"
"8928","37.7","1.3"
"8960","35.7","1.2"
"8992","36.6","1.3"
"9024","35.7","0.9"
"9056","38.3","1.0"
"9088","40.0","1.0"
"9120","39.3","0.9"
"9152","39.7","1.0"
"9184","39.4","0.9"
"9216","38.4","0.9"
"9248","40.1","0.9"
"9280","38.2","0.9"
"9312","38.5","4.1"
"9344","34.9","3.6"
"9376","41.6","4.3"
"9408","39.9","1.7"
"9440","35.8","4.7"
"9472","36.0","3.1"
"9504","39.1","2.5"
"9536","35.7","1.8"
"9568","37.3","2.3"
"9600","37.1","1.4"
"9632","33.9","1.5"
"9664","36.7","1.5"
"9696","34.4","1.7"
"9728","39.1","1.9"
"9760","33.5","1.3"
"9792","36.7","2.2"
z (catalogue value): 0.226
